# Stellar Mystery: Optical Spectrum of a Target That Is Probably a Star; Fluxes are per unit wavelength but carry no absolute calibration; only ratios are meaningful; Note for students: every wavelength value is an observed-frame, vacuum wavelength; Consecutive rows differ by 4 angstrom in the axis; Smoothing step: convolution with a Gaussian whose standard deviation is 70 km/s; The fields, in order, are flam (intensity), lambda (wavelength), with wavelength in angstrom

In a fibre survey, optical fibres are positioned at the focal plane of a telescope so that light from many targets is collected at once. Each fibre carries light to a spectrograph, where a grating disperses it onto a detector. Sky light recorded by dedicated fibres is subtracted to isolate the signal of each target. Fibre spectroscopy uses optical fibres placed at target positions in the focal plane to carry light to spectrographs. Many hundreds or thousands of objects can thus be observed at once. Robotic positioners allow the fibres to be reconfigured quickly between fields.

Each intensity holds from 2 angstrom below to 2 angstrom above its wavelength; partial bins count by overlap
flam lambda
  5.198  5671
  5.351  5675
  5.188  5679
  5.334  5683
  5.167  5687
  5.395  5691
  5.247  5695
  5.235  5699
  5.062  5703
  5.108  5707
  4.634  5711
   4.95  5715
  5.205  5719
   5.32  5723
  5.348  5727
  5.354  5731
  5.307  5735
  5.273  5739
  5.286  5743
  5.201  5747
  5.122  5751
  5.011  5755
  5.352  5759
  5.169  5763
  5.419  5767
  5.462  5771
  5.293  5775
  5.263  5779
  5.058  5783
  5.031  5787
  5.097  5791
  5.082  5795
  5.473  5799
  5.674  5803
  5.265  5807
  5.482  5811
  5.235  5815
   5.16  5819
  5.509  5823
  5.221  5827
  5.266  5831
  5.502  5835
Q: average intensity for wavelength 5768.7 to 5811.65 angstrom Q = 5.28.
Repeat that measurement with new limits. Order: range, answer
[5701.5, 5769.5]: 5.19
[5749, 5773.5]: 5.26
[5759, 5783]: 5.3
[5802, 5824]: 5.37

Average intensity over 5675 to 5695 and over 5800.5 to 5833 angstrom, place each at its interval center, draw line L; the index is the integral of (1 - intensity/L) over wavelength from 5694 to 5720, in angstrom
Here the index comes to 1.2 angstrom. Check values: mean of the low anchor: 5.28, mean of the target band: 5.05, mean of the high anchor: 5.35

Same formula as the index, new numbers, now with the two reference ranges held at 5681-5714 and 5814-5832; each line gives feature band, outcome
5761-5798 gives 0.1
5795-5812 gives -0.5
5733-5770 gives -0.3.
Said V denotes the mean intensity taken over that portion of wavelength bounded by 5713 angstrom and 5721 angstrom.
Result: 5.08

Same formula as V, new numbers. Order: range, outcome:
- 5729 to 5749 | 5.28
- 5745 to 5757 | 5.11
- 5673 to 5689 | 5.26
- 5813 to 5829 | 5.28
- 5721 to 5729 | 5.33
